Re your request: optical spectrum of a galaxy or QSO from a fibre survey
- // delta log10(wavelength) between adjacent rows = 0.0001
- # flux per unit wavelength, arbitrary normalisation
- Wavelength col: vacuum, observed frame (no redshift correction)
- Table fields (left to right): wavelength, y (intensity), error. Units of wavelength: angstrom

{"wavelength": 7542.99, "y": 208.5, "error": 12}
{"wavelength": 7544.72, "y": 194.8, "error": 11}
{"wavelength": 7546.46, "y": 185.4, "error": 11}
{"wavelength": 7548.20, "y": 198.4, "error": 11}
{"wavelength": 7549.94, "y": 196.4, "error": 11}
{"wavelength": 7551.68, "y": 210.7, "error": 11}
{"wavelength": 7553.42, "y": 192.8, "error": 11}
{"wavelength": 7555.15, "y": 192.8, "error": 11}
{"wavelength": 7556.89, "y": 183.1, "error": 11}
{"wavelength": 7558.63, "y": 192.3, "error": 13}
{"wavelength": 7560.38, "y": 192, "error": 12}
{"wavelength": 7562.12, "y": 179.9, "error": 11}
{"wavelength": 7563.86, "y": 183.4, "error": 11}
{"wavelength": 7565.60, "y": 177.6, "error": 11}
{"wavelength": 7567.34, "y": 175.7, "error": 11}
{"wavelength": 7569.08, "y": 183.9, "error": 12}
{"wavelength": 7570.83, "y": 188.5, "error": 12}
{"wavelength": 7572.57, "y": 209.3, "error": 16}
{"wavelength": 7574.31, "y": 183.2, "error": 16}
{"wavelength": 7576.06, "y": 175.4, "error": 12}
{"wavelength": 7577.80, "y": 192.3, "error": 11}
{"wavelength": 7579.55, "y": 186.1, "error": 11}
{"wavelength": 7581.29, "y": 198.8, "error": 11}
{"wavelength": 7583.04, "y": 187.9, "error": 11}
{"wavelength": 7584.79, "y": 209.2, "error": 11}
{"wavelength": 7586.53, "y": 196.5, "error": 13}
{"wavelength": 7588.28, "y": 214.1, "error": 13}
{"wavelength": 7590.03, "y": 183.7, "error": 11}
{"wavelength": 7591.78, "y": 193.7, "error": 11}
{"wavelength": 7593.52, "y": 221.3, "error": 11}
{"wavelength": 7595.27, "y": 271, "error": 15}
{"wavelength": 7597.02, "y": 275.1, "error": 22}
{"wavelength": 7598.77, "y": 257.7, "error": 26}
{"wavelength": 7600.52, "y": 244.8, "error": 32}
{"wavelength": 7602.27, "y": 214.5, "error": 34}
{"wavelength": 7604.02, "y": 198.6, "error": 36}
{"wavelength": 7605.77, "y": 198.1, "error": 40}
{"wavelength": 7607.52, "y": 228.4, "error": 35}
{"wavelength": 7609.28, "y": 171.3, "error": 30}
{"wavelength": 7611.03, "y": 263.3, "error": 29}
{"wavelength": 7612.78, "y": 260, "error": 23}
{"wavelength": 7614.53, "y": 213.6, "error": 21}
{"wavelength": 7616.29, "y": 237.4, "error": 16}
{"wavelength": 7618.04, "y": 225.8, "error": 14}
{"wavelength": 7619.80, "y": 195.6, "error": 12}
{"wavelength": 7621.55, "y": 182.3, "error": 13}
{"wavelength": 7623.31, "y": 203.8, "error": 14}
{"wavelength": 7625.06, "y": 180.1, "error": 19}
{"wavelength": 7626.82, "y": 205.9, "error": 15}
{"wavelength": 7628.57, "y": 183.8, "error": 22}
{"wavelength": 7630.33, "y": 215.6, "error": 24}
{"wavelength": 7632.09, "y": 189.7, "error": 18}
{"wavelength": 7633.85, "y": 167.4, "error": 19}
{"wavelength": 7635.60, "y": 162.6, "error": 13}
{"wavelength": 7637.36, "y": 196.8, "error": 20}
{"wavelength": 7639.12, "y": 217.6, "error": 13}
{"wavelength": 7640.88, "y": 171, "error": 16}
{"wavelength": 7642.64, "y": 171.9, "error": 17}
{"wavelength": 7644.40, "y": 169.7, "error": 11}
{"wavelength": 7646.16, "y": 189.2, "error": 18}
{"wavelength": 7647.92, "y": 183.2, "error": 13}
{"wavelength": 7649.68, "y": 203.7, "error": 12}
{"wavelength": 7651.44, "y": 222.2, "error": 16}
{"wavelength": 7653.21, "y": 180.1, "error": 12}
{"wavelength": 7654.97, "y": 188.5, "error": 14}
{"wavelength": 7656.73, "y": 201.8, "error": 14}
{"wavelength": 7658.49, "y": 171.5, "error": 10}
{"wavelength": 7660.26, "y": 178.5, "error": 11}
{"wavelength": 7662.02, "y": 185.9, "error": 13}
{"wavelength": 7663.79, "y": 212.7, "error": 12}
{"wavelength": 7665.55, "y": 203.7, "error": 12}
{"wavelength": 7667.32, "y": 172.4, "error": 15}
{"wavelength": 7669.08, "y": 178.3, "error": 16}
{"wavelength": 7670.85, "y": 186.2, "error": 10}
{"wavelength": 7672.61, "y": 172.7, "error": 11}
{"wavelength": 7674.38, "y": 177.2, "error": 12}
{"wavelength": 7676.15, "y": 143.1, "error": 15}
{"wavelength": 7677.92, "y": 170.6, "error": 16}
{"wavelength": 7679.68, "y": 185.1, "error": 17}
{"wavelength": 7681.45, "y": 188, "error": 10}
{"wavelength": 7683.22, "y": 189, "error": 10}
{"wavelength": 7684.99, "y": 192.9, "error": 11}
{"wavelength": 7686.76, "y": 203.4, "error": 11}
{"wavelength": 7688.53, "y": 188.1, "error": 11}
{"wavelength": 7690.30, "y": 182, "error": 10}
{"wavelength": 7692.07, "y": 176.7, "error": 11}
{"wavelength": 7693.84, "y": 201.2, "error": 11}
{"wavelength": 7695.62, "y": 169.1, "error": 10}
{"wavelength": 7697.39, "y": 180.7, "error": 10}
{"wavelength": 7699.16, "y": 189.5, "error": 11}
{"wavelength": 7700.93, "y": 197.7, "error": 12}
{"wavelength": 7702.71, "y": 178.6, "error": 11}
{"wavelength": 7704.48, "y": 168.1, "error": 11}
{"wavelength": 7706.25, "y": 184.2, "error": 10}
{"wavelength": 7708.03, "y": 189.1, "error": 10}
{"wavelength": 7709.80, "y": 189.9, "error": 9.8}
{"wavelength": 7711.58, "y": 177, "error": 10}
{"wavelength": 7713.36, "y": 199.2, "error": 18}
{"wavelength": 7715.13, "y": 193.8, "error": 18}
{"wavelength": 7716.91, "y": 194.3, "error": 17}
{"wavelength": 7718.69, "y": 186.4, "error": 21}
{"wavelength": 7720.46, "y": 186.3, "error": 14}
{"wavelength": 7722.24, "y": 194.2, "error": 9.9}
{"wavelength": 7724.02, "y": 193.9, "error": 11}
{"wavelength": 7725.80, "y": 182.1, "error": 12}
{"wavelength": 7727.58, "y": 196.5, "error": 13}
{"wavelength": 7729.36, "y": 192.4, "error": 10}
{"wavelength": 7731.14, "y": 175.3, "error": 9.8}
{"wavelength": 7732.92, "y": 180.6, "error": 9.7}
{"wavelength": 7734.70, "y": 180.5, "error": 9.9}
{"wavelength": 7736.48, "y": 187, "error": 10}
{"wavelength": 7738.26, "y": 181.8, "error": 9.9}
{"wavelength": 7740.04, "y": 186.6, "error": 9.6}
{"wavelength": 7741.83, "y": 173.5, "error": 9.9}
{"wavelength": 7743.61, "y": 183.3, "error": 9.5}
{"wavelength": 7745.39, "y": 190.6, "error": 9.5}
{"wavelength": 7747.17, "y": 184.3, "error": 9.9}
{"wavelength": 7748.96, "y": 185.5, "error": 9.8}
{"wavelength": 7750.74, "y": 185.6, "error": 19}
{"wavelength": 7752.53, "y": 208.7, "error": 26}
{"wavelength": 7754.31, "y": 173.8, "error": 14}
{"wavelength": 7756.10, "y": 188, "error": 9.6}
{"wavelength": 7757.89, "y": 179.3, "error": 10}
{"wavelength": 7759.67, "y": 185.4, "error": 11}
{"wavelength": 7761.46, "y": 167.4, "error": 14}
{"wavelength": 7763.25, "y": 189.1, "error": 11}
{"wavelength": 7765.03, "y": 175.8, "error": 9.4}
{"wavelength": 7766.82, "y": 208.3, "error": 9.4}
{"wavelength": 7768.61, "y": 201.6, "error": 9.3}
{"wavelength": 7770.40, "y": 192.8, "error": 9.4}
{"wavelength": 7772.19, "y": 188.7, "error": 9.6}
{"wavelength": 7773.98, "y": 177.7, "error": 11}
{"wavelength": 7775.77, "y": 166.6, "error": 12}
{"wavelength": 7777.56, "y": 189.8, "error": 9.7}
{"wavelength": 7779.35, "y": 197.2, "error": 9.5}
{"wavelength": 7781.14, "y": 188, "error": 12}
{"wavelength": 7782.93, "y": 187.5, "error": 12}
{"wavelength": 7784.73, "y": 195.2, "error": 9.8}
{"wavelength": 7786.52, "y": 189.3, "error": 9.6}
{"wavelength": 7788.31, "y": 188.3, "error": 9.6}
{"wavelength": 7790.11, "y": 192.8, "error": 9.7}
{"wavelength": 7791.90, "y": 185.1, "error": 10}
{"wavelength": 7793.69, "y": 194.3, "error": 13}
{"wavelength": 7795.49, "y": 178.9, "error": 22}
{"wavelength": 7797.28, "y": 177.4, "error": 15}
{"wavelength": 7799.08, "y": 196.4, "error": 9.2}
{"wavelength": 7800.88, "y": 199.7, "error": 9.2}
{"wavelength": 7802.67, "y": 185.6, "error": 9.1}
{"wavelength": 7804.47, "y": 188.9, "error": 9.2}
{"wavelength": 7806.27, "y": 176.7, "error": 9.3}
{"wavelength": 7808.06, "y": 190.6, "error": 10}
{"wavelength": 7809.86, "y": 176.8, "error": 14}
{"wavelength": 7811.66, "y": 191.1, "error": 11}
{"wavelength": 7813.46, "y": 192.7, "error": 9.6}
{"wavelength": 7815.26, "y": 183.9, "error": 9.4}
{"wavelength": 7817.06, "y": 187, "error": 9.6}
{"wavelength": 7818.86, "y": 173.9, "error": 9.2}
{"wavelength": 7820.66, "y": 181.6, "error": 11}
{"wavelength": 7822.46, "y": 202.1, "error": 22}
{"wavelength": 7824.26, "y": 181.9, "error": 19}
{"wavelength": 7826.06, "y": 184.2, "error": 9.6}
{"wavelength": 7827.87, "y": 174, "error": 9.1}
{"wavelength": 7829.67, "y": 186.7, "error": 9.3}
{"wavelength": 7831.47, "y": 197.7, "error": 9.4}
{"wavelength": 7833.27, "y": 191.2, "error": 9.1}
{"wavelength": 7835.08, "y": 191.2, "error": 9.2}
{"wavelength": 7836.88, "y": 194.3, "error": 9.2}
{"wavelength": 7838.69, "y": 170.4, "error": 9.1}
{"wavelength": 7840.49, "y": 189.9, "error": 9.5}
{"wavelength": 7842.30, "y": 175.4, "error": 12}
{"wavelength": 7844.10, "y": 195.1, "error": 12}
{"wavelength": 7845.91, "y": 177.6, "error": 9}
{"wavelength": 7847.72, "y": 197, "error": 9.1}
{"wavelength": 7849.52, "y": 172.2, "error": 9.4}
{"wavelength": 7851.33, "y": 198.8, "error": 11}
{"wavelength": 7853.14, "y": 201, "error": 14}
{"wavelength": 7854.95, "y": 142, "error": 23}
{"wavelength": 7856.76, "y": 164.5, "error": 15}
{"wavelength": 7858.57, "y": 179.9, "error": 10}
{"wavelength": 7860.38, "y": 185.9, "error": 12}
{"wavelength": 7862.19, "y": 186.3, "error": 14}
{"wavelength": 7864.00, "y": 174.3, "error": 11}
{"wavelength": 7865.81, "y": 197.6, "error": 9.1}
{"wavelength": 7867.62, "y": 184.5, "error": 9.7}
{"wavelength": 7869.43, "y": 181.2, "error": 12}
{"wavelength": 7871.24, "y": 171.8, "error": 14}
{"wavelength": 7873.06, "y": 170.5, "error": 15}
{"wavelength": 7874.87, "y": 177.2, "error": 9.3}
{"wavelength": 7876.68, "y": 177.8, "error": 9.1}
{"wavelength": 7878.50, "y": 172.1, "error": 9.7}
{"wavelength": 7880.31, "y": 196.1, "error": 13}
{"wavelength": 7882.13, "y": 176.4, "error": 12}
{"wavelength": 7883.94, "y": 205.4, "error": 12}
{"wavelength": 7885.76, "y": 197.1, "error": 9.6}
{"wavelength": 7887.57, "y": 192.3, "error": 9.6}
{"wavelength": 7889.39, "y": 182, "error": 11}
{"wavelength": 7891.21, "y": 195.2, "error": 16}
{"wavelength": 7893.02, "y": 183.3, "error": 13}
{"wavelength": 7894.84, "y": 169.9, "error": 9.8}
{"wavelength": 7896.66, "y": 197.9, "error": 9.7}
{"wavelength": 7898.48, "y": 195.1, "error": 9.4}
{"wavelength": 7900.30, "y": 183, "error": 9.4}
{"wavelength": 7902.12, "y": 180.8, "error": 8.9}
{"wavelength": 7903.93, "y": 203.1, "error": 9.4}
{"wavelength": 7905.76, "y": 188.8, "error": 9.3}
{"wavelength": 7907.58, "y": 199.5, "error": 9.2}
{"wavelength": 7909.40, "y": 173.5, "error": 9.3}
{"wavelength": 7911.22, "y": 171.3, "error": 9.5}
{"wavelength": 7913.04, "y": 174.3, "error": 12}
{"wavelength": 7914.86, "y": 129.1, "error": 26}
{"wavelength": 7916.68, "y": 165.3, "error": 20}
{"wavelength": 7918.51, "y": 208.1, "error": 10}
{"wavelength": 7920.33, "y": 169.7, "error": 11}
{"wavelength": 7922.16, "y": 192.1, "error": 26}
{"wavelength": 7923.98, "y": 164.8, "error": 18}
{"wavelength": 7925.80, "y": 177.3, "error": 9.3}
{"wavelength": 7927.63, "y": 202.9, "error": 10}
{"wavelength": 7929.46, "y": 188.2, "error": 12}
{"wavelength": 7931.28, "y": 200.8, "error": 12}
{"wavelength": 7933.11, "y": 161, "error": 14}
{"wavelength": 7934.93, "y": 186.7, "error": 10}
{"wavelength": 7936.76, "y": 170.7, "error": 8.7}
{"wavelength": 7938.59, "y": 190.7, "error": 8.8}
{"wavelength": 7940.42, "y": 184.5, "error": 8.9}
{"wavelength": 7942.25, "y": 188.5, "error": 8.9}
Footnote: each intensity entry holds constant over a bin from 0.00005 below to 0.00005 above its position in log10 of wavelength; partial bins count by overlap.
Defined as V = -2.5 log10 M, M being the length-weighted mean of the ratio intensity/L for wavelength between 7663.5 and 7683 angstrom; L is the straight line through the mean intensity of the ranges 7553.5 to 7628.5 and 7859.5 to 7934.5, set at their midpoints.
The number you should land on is 0.11 mag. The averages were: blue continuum 205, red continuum 183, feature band 180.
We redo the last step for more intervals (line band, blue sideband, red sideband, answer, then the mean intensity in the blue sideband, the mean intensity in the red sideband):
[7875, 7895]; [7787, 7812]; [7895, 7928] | -0.02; 187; 181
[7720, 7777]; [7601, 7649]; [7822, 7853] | 0.04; 200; 187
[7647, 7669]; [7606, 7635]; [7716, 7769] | 0.05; 207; 186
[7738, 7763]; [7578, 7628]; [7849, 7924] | 0.08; 214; 182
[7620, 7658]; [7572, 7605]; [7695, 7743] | 0.06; 211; 186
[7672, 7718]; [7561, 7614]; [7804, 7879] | 0.08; 207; 183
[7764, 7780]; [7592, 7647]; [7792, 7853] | 0.02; 209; 187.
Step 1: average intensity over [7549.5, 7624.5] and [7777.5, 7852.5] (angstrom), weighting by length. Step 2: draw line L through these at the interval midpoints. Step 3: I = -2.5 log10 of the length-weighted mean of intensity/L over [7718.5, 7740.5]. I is 0.04 mag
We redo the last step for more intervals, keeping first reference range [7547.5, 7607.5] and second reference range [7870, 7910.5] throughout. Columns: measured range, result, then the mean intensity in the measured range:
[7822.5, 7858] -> 0.027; 184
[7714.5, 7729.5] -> 0.021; 191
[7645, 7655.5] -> 0.024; 194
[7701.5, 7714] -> 0.067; 184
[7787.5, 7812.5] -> 0.018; 187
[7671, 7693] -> 0.090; 181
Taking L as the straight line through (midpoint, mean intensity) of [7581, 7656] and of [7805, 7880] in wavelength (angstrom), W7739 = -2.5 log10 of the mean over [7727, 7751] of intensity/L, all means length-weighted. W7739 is 0.05 mag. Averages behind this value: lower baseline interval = 206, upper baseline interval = 183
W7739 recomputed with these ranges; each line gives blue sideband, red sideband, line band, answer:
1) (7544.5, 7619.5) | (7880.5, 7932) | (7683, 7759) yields 0.057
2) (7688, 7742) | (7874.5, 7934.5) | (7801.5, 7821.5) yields 0.000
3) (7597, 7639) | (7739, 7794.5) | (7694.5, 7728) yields 0.050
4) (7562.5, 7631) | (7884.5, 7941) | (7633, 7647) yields 0.130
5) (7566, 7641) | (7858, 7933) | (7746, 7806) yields 0.027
